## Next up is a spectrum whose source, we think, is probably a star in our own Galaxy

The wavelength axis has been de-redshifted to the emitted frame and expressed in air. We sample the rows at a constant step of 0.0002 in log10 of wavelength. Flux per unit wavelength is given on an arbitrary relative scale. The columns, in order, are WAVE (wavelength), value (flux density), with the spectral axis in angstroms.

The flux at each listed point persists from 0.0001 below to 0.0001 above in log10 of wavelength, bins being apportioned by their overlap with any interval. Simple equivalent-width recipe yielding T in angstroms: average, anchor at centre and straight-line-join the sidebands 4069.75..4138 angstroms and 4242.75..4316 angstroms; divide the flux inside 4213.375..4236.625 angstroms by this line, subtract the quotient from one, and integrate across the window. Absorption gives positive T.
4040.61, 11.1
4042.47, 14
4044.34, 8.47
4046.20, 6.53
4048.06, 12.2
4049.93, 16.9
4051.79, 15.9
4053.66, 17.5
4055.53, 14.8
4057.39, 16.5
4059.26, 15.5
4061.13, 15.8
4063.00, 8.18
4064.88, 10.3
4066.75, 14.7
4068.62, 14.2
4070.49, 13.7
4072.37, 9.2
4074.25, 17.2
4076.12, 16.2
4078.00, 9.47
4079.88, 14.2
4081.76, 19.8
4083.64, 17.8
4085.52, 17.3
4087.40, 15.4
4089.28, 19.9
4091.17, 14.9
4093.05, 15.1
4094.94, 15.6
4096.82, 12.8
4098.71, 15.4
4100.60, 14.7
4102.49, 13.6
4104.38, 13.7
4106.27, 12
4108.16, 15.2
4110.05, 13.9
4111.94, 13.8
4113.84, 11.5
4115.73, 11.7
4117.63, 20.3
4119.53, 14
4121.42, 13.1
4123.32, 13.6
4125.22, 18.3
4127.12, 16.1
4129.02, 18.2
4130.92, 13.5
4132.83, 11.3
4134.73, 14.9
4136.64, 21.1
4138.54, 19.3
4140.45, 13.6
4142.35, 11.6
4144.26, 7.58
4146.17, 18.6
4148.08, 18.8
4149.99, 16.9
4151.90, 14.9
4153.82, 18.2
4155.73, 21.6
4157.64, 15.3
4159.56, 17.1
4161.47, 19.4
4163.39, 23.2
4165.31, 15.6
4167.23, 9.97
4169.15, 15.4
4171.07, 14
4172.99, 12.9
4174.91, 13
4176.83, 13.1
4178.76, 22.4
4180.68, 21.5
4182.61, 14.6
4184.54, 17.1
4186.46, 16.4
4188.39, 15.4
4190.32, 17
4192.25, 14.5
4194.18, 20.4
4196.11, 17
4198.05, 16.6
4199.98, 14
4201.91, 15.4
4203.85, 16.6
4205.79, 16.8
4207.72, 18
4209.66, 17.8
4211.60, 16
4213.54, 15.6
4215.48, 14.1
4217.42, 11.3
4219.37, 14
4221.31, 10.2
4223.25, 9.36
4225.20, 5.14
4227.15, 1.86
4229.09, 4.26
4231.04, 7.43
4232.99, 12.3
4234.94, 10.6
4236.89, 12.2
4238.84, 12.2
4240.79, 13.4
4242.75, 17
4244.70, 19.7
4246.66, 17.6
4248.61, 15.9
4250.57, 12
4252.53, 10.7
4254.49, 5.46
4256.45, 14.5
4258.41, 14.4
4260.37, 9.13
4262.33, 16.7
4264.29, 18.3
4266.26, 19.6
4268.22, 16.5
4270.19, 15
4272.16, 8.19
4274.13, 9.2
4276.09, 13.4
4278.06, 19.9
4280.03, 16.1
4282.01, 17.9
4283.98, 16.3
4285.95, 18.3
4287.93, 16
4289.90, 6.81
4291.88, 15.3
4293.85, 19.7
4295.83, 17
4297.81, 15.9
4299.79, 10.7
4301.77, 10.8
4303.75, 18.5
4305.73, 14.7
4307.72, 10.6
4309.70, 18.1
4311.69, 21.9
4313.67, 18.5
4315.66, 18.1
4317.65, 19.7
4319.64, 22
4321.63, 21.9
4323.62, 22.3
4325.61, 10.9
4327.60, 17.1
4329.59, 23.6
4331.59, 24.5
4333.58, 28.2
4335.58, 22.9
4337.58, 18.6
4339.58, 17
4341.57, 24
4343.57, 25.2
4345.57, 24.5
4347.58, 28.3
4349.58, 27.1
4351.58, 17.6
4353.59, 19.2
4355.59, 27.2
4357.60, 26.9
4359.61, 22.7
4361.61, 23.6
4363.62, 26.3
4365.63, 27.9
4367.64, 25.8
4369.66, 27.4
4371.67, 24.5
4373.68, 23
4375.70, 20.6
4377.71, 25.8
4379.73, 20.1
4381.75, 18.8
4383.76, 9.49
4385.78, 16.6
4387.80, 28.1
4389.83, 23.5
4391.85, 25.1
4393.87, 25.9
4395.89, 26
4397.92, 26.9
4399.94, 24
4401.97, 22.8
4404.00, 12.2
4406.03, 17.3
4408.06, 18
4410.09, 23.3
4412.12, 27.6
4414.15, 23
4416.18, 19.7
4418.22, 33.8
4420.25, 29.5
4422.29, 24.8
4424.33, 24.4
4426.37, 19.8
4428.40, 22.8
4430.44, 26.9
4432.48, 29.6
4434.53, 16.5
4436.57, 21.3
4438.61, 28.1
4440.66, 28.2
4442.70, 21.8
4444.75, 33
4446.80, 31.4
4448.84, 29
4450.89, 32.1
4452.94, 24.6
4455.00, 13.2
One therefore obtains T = 8.5 angstroms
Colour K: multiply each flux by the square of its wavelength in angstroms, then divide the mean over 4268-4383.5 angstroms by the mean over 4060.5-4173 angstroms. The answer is 1.44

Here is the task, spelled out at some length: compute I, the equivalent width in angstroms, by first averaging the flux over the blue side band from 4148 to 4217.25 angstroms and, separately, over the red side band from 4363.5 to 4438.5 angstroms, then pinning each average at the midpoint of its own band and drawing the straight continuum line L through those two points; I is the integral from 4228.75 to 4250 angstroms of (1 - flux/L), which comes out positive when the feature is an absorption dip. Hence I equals 5.9 angstroms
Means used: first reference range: 16.5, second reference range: 23.2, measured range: 13.2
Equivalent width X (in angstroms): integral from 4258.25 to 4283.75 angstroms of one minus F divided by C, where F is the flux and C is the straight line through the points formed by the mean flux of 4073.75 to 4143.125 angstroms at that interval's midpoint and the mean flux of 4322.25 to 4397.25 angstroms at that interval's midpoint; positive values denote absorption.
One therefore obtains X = 6.5 angstroms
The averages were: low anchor 15.1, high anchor 22.9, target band 15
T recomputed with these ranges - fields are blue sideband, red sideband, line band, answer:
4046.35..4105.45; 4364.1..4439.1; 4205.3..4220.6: 2.47 angstroms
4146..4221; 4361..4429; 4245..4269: 5.59 angstroms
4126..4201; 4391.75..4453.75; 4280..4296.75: 3.65 angstroms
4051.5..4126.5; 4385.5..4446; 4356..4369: -1.76 angstroms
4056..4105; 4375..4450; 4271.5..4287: 3.89 angstroms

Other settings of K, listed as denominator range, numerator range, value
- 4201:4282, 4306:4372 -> 1.74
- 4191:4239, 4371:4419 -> 1.87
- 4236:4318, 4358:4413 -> 1.59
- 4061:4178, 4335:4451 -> 1.81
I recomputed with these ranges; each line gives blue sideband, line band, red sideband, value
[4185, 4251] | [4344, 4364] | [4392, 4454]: -3.03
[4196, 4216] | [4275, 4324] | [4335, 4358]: 9.64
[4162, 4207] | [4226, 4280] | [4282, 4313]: 9.82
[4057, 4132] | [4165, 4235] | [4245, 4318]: 4.09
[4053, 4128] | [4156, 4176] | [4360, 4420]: 1.18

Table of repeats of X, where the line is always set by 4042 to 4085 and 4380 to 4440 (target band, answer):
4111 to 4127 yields 0.8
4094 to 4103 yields 0.2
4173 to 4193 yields 0.8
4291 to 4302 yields 2.6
